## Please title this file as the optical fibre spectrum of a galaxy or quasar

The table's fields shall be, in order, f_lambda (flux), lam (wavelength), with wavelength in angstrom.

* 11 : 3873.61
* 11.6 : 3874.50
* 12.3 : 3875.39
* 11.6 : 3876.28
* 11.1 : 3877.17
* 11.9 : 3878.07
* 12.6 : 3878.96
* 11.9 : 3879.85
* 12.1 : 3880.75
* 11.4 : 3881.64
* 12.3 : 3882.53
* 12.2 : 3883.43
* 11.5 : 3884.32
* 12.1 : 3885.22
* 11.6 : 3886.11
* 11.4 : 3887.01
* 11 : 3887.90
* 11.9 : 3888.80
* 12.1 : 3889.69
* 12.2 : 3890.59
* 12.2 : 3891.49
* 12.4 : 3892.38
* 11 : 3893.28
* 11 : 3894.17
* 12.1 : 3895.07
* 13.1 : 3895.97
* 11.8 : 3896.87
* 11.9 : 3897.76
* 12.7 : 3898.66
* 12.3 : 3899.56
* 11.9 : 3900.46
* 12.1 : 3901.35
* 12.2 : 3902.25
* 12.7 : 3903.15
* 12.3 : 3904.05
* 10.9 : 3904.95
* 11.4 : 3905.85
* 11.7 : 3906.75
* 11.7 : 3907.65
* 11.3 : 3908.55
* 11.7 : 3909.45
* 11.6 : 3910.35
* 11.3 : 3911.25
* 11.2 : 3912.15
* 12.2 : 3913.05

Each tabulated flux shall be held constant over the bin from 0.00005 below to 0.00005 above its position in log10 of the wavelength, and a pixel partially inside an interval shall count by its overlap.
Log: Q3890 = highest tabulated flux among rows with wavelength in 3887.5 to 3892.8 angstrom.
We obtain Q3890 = 12.4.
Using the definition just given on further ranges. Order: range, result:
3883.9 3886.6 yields 12.1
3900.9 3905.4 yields 12.7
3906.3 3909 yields 11.7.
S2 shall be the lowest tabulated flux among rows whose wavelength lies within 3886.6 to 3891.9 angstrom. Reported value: 11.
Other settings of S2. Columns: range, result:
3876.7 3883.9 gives 11.1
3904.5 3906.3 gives 10.9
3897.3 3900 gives 11.9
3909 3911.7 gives 11.3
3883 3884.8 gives 11.5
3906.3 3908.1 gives 11.7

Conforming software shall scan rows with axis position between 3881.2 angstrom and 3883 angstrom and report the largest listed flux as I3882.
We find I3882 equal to 12.3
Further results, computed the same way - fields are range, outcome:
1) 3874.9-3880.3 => 12.6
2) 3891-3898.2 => 13.1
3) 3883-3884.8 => 12.2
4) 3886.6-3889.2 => 11.9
